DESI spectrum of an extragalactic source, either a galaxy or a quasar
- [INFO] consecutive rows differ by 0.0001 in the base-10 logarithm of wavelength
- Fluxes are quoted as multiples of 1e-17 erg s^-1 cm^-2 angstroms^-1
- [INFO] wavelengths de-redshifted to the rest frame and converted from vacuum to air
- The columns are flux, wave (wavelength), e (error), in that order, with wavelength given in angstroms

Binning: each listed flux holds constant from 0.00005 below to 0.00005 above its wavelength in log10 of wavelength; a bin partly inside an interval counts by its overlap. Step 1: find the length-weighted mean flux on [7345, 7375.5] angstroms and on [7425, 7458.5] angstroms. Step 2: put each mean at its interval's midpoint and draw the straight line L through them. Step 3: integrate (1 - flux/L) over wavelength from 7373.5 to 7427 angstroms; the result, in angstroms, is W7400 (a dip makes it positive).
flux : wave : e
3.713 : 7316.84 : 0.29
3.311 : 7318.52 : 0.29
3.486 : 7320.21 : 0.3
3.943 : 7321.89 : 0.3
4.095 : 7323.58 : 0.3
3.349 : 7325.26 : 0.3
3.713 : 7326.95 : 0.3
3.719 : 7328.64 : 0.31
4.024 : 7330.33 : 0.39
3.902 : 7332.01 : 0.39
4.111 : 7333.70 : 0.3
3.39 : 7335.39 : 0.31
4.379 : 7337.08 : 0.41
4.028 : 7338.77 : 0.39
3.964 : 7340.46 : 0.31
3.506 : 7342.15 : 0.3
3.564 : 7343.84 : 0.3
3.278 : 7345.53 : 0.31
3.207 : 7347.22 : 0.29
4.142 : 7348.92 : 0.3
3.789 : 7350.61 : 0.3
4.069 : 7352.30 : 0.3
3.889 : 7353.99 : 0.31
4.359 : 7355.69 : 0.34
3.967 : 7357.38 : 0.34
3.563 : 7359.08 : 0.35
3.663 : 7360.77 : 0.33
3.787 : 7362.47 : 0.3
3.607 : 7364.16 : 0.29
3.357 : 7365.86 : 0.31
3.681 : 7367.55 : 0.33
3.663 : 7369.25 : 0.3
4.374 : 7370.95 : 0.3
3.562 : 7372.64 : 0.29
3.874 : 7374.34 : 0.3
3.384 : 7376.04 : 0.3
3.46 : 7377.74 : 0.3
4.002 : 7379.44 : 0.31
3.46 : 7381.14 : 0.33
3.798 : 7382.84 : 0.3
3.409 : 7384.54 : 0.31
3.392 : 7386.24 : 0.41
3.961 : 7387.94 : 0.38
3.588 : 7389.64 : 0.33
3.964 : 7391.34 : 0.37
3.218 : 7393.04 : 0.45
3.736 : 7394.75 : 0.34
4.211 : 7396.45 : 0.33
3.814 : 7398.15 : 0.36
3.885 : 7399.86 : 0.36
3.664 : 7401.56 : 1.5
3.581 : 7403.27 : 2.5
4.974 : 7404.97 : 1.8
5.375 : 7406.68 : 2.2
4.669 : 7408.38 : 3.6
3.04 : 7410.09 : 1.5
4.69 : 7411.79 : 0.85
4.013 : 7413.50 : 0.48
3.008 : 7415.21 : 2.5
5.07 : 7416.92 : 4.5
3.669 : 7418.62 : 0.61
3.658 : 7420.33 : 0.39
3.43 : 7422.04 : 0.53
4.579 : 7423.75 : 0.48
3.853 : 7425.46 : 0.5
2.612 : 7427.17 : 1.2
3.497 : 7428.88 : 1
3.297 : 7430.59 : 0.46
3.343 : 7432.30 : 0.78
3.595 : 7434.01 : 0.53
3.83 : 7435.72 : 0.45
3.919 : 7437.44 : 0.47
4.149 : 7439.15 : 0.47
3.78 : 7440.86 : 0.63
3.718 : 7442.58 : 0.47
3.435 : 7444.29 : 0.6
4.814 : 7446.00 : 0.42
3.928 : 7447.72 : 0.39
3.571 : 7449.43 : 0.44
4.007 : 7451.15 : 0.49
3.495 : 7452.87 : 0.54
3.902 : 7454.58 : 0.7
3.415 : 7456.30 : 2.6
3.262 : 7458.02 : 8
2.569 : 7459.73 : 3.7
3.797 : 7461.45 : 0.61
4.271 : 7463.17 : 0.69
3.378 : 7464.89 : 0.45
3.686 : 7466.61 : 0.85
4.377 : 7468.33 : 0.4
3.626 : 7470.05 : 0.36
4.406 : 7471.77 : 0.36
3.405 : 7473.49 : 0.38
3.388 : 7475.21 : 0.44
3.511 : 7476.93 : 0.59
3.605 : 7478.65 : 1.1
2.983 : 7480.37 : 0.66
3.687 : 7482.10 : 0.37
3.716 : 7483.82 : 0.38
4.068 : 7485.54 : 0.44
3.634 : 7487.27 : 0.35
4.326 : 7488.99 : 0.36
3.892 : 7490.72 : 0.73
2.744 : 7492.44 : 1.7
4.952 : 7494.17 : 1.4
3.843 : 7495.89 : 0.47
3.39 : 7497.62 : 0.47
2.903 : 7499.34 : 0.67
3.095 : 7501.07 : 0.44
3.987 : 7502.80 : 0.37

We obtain -2.1 angstroms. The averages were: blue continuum 3.77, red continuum 3.67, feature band 3.87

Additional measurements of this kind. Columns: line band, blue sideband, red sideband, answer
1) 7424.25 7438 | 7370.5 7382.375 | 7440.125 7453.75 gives 1.09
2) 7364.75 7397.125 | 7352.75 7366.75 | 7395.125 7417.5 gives 2.10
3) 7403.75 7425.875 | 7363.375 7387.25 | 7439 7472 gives -2.70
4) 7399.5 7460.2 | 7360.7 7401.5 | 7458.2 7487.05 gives -2.45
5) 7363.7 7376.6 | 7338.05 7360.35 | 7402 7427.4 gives 0.58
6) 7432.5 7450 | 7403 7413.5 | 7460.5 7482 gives 0.75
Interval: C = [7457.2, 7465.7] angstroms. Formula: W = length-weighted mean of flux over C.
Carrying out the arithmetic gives 3.46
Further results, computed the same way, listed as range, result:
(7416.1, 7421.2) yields 4.13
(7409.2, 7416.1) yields 3.7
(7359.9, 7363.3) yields 3.72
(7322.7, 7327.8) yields 3.72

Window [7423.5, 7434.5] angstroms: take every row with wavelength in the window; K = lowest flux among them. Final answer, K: 2.612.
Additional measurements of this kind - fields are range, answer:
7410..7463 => 2.569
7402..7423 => 3.008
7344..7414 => 3.04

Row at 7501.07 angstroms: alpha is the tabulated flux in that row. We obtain 3.095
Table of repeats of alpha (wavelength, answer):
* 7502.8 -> 3.987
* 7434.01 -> 3.595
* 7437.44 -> 3.919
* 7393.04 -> 3.218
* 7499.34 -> 2.903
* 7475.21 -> 3.388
